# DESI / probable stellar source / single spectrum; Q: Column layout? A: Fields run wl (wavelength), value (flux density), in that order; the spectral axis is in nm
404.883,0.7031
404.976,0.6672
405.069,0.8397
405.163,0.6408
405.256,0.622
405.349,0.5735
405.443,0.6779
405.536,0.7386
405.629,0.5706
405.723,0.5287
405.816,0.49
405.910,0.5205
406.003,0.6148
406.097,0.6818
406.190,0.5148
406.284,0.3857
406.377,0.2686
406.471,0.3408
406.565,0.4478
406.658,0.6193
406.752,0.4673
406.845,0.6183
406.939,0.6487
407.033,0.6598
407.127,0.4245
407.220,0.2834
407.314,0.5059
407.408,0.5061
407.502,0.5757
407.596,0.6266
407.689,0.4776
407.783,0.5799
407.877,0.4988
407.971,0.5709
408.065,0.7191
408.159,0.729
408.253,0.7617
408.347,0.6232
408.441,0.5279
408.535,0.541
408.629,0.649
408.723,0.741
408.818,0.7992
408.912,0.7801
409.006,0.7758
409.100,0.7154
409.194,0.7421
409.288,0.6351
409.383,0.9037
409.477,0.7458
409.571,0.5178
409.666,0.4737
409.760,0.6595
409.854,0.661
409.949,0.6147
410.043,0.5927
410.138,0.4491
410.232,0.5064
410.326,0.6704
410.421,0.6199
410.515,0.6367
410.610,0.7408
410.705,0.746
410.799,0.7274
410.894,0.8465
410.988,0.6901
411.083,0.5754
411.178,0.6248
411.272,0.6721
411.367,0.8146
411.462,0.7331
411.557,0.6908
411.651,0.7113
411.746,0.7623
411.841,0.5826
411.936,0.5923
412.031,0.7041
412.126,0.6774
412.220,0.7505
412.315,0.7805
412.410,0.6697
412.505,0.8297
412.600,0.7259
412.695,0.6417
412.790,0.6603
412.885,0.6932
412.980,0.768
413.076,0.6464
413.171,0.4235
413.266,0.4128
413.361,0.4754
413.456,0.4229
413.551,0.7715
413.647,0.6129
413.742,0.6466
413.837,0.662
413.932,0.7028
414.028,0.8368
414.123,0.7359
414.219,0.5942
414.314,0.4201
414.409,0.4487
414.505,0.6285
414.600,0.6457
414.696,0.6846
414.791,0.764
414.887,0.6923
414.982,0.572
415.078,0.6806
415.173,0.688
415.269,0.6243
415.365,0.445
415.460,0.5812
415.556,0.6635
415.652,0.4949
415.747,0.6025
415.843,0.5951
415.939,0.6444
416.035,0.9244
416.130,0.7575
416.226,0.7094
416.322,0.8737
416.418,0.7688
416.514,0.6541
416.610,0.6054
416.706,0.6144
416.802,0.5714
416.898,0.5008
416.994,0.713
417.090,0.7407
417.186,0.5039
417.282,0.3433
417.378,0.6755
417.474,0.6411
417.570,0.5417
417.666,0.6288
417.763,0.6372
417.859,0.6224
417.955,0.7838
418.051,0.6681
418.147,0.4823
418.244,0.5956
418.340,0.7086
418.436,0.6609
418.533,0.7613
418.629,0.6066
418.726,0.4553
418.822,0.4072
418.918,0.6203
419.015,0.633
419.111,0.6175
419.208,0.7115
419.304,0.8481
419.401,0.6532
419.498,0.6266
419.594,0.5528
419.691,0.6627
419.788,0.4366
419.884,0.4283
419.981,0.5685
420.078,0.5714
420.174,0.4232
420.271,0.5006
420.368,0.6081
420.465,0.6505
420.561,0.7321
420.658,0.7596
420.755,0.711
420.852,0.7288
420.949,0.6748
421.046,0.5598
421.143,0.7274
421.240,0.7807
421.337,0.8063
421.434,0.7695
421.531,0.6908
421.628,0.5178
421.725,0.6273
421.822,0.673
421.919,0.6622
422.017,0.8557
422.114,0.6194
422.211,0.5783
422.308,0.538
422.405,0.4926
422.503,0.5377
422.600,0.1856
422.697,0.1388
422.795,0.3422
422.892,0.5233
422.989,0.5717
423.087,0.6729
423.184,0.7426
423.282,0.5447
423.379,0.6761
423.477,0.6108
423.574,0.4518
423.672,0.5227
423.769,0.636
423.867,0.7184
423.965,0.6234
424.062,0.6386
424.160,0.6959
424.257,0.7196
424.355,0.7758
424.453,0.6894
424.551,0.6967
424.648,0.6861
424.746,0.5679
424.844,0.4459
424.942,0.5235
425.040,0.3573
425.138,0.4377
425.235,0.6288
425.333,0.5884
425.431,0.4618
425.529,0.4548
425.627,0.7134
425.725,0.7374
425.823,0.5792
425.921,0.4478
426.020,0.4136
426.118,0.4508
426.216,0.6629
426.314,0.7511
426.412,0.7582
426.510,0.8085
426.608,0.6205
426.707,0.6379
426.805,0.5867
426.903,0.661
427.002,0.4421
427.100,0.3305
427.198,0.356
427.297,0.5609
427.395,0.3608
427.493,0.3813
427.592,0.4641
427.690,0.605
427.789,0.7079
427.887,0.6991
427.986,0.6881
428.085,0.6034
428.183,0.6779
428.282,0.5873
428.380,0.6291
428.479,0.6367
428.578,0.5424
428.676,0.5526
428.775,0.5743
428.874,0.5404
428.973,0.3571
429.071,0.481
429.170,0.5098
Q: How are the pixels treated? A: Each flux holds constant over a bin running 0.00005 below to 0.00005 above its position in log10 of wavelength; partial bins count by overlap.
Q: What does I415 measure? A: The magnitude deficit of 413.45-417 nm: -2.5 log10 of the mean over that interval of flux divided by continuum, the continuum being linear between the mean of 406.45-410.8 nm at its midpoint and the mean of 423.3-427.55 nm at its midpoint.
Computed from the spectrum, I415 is -0.083 mag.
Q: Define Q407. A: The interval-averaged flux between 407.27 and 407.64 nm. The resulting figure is 0.553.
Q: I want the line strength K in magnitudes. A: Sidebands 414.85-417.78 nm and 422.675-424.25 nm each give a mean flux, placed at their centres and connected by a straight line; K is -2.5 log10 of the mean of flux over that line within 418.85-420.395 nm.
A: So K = 0.04 mag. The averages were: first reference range 0.635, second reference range 0.581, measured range 0.589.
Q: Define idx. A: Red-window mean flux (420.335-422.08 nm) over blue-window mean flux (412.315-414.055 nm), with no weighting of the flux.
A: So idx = 1.1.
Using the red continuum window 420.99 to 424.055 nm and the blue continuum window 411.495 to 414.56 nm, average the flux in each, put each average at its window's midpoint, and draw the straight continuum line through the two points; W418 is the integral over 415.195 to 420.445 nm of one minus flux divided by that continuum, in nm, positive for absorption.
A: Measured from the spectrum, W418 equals 0.03 nm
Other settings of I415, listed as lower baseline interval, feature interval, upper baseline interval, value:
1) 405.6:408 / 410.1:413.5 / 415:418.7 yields -0.15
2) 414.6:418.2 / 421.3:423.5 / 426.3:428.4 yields 0.05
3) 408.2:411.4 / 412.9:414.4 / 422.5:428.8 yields 0.07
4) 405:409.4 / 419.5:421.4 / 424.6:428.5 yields -0.09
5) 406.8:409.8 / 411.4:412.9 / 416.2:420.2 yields -0.13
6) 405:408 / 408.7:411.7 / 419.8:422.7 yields -0.21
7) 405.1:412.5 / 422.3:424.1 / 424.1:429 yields 0.10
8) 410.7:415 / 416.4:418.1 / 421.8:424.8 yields 0.02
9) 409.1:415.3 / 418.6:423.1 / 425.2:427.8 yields 0.00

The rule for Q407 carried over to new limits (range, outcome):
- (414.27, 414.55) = 0.499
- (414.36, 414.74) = 0.6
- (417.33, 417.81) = 0.624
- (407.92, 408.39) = 0.68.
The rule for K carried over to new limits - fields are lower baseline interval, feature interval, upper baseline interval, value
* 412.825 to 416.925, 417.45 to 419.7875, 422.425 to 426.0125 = -0.04 mag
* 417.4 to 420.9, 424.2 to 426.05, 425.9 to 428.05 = 0.00 mag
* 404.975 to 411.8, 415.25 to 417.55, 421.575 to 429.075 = -0.06 mag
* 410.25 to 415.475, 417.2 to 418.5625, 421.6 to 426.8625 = 0.01 mag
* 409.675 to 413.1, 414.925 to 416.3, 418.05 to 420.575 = -0.02 mag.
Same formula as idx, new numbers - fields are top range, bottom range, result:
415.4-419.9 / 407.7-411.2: 0.96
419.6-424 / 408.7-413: 0.87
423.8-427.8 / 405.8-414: 0.92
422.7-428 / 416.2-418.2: 0.91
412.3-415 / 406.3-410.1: 1.07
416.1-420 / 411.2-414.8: 0.95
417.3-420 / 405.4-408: 1.16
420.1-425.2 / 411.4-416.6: 0.92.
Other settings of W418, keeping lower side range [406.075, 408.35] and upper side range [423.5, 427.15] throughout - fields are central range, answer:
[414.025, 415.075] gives -0.13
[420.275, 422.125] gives -0.35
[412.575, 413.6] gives -0.08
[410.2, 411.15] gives -0.22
